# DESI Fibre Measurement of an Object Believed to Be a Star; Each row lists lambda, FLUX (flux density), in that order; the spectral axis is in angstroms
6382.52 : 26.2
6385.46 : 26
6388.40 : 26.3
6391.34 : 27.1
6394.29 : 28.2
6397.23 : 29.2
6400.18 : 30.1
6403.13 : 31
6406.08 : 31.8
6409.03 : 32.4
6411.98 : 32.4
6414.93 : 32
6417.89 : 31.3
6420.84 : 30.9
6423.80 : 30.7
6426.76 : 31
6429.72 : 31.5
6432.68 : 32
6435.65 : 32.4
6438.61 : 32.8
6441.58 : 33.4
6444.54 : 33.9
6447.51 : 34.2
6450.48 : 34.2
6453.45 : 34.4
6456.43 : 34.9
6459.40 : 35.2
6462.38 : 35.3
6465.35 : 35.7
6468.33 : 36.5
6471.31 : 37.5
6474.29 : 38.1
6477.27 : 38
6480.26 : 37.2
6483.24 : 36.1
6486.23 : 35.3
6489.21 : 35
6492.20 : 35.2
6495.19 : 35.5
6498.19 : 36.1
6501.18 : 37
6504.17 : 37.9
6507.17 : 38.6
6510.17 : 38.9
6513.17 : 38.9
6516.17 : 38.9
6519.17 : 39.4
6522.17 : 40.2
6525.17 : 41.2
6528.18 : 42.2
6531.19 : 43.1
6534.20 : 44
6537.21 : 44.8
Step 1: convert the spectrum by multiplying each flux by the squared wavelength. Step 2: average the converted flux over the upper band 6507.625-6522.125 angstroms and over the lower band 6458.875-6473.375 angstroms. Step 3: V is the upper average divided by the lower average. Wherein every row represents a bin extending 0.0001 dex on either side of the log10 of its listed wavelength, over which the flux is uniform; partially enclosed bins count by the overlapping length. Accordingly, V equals 1.1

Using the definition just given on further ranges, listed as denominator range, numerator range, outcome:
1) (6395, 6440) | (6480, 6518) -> 1.21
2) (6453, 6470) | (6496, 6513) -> 1.08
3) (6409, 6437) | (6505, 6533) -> 1.31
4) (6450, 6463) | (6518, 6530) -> 1.20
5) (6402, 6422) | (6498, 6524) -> 1.25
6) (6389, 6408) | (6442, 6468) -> 1.20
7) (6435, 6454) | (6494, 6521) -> 1.15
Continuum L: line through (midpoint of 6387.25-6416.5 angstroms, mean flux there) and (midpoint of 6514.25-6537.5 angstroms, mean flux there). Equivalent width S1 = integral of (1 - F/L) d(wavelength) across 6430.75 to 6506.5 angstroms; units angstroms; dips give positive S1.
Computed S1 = 1.8 angstroms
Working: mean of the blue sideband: 30.1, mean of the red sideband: 41.5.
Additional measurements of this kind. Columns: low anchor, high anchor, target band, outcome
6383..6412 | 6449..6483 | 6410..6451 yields 0.3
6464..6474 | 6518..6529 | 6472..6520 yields 1.8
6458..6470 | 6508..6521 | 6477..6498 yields 0.7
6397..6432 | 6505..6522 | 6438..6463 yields -0.1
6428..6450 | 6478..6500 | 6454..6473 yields -0.8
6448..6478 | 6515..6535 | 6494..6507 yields 0.8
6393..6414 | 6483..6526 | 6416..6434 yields 0.6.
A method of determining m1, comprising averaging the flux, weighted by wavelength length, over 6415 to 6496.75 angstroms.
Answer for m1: 34.3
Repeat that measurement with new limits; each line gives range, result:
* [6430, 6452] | 33.2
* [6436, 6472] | 34.7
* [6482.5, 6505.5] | 36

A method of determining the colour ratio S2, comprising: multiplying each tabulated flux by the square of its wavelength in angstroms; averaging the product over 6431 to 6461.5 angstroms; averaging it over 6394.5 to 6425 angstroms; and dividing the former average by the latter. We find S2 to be 1.10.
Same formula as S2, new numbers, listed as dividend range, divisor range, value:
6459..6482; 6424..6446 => 1.15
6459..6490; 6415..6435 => 1.18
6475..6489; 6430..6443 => 1.14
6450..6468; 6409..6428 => 1.13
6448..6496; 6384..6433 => 1.21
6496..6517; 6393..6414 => 1.27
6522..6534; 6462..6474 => 1.17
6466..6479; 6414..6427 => 1.22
